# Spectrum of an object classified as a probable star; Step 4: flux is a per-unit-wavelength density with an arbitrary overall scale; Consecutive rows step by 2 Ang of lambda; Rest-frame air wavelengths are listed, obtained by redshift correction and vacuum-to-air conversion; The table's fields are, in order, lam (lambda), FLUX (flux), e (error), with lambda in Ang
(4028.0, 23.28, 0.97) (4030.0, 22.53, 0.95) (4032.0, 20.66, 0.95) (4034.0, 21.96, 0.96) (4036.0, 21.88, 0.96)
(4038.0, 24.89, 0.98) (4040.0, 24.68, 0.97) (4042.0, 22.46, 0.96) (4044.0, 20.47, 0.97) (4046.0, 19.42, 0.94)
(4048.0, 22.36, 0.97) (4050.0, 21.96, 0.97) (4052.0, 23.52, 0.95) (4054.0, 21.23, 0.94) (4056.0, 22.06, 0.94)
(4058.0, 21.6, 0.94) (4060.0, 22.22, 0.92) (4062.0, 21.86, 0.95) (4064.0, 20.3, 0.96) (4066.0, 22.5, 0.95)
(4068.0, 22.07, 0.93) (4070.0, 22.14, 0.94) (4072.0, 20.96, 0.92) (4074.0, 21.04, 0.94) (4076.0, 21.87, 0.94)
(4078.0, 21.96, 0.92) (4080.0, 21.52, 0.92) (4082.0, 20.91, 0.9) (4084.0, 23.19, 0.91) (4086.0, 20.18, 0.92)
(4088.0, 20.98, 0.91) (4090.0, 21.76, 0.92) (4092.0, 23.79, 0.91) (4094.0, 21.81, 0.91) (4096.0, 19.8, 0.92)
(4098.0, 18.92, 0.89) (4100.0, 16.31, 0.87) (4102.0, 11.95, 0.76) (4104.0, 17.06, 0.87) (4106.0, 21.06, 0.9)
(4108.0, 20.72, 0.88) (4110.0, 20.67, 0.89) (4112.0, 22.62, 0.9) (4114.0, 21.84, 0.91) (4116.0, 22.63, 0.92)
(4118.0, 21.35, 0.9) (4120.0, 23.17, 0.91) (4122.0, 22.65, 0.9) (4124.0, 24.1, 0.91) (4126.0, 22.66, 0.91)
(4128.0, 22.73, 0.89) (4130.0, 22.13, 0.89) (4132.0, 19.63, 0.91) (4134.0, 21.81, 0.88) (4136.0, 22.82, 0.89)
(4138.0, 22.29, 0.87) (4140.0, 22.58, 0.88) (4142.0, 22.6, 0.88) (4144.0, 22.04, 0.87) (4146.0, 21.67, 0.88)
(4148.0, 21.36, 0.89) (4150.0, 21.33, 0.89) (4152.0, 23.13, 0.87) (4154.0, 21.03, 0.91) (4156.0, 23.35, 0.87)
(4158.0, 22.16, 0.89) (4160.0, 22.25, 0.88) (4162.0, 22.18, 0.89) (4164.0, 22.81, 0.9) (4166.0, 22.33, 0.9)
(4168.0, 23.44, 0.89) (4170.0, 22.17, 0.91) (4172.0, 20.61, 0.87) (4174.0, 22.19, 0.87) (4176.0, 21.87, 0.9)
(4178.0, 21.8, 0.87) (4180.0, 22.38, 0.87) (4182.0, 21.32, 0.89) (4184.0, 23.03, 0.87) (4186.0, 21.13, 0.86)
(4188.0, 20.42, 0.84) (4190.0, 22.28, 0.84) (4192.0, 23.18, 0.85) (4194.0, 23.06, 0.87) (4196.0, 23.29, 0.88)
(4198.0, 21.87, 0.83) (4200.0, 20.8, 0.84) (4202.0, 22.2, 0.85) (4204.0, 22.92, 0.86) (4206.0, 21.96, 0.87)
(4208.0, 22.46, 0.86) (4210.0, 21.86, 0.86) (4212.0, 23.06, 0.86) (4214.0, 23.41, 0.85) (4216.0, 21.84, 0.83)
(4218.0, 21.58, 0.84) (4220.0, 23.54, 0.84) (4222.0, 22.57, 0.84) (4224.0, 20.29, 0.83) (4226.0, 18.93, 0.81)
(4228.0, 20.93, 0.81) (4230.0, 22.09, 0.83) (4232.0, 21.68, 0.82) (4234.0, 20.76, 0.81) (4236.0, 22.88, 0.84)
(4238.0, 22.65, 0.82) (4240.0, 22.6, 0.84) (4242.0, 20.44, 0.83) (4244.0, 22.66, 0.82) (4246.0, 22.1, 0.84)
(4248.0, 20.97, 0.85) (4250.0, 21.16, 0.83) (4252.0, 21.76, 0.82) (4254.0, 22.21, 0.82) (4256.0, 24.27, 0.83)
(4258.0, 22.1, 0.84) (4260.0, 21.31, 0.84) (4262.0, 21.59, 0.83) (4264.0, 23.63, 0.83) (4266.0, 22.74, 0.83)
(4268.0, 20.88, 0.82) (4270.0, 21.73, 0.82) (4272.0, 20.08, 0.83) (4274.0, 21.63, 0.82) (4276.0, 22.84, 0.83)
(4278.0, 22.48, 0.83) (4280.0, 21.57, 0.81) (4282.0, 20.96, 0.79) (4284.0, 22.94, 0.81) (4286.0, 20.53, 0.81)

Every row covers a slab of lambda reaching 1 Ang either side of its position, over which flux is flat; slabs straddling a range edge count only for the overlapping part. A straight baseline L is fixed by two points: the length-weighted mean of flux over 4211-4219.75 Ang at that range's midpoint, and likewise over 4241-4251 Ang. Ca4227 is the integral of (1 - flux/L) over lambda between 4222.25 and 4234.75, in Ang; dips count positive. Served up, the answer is 0.68 Ang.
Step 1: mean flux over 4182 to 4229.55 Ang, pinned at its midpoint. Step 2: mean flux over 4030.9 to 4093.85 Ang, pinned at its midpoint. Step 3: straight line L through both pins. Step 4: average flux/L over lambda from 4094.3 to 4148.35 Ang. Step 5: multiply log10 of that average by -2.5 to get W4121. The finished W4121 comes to 0.04 mag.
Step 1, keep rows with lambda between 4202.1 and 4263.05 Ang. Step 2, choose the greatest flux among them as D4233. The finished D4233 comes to 24.27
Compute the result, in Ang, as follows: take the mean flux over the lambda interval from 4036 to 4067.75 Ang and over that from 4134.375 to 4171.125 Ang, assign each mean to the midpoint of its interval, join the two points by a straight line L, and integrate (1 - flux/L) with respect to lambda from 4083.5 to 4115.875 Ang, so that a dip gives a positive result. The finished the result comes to 2.9 Ang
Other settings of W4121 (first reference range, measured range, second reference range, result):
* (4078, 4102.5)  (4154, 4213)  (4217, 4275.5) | -0.050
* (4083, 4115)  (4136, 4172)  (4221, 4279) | -0.075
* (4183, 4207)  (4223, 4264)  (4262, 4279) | 0.016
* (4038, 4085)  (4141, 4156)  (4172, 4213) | 0.003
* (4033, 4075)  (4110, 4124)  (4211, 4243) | -0.022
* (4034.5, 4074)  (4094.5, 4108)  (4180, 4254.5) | 0.223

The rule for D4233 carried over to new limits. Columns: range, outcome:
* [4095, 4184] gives 24.1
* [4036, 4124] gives 24.89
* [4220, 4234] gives 23.54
